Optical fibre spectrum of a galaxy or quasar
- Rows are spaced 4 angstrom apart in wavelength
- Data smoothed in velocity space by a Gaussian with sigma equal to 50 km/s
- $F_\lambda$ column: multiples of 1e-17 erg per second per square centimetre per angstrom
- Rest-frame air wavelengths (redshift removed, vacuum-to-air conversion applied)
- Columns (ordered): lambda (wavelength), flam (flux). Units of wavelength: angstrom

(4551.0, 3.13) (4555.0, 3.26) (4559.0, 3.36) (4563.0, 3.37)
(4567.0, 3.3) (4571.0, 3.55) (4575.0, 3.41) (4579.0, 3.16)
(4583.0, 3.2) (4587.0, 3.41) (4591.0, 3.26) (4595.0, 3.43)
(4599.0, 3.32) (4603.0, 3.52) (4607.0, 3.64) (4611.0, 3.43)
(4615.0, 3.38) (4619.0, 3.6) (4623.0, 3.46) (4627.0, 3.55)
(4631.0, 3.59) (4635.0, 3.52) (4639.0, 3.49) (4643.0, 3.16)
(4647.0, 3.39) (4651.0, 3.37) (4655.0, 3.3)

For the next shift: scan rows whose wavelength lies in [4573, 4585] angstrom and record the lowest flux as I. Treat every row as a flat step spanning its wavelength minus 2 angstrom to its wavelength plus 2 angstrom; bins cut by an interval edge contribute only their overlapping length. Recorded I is 3.16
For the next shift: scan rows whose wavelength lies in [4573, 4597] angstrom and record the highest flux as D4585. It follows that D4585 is 3.43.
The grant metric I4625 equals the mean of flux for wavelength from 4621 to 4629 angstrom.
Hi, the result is 3.5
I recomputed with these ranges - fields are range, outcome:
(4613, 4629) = 3.38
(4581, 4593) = 3.2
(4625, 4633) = 3.55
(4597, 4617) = 3.32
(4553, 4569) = 3.26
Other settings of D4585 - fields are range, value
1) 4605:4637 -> 3.64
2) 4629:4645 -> 3.59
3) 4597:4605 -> 3.52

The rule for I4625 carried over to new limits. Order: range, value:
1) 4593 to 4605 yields 3.42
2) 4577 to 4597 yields 3.29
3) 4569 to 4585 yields 3.33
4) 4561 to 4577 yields 3.41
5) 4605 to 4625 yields 3.5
